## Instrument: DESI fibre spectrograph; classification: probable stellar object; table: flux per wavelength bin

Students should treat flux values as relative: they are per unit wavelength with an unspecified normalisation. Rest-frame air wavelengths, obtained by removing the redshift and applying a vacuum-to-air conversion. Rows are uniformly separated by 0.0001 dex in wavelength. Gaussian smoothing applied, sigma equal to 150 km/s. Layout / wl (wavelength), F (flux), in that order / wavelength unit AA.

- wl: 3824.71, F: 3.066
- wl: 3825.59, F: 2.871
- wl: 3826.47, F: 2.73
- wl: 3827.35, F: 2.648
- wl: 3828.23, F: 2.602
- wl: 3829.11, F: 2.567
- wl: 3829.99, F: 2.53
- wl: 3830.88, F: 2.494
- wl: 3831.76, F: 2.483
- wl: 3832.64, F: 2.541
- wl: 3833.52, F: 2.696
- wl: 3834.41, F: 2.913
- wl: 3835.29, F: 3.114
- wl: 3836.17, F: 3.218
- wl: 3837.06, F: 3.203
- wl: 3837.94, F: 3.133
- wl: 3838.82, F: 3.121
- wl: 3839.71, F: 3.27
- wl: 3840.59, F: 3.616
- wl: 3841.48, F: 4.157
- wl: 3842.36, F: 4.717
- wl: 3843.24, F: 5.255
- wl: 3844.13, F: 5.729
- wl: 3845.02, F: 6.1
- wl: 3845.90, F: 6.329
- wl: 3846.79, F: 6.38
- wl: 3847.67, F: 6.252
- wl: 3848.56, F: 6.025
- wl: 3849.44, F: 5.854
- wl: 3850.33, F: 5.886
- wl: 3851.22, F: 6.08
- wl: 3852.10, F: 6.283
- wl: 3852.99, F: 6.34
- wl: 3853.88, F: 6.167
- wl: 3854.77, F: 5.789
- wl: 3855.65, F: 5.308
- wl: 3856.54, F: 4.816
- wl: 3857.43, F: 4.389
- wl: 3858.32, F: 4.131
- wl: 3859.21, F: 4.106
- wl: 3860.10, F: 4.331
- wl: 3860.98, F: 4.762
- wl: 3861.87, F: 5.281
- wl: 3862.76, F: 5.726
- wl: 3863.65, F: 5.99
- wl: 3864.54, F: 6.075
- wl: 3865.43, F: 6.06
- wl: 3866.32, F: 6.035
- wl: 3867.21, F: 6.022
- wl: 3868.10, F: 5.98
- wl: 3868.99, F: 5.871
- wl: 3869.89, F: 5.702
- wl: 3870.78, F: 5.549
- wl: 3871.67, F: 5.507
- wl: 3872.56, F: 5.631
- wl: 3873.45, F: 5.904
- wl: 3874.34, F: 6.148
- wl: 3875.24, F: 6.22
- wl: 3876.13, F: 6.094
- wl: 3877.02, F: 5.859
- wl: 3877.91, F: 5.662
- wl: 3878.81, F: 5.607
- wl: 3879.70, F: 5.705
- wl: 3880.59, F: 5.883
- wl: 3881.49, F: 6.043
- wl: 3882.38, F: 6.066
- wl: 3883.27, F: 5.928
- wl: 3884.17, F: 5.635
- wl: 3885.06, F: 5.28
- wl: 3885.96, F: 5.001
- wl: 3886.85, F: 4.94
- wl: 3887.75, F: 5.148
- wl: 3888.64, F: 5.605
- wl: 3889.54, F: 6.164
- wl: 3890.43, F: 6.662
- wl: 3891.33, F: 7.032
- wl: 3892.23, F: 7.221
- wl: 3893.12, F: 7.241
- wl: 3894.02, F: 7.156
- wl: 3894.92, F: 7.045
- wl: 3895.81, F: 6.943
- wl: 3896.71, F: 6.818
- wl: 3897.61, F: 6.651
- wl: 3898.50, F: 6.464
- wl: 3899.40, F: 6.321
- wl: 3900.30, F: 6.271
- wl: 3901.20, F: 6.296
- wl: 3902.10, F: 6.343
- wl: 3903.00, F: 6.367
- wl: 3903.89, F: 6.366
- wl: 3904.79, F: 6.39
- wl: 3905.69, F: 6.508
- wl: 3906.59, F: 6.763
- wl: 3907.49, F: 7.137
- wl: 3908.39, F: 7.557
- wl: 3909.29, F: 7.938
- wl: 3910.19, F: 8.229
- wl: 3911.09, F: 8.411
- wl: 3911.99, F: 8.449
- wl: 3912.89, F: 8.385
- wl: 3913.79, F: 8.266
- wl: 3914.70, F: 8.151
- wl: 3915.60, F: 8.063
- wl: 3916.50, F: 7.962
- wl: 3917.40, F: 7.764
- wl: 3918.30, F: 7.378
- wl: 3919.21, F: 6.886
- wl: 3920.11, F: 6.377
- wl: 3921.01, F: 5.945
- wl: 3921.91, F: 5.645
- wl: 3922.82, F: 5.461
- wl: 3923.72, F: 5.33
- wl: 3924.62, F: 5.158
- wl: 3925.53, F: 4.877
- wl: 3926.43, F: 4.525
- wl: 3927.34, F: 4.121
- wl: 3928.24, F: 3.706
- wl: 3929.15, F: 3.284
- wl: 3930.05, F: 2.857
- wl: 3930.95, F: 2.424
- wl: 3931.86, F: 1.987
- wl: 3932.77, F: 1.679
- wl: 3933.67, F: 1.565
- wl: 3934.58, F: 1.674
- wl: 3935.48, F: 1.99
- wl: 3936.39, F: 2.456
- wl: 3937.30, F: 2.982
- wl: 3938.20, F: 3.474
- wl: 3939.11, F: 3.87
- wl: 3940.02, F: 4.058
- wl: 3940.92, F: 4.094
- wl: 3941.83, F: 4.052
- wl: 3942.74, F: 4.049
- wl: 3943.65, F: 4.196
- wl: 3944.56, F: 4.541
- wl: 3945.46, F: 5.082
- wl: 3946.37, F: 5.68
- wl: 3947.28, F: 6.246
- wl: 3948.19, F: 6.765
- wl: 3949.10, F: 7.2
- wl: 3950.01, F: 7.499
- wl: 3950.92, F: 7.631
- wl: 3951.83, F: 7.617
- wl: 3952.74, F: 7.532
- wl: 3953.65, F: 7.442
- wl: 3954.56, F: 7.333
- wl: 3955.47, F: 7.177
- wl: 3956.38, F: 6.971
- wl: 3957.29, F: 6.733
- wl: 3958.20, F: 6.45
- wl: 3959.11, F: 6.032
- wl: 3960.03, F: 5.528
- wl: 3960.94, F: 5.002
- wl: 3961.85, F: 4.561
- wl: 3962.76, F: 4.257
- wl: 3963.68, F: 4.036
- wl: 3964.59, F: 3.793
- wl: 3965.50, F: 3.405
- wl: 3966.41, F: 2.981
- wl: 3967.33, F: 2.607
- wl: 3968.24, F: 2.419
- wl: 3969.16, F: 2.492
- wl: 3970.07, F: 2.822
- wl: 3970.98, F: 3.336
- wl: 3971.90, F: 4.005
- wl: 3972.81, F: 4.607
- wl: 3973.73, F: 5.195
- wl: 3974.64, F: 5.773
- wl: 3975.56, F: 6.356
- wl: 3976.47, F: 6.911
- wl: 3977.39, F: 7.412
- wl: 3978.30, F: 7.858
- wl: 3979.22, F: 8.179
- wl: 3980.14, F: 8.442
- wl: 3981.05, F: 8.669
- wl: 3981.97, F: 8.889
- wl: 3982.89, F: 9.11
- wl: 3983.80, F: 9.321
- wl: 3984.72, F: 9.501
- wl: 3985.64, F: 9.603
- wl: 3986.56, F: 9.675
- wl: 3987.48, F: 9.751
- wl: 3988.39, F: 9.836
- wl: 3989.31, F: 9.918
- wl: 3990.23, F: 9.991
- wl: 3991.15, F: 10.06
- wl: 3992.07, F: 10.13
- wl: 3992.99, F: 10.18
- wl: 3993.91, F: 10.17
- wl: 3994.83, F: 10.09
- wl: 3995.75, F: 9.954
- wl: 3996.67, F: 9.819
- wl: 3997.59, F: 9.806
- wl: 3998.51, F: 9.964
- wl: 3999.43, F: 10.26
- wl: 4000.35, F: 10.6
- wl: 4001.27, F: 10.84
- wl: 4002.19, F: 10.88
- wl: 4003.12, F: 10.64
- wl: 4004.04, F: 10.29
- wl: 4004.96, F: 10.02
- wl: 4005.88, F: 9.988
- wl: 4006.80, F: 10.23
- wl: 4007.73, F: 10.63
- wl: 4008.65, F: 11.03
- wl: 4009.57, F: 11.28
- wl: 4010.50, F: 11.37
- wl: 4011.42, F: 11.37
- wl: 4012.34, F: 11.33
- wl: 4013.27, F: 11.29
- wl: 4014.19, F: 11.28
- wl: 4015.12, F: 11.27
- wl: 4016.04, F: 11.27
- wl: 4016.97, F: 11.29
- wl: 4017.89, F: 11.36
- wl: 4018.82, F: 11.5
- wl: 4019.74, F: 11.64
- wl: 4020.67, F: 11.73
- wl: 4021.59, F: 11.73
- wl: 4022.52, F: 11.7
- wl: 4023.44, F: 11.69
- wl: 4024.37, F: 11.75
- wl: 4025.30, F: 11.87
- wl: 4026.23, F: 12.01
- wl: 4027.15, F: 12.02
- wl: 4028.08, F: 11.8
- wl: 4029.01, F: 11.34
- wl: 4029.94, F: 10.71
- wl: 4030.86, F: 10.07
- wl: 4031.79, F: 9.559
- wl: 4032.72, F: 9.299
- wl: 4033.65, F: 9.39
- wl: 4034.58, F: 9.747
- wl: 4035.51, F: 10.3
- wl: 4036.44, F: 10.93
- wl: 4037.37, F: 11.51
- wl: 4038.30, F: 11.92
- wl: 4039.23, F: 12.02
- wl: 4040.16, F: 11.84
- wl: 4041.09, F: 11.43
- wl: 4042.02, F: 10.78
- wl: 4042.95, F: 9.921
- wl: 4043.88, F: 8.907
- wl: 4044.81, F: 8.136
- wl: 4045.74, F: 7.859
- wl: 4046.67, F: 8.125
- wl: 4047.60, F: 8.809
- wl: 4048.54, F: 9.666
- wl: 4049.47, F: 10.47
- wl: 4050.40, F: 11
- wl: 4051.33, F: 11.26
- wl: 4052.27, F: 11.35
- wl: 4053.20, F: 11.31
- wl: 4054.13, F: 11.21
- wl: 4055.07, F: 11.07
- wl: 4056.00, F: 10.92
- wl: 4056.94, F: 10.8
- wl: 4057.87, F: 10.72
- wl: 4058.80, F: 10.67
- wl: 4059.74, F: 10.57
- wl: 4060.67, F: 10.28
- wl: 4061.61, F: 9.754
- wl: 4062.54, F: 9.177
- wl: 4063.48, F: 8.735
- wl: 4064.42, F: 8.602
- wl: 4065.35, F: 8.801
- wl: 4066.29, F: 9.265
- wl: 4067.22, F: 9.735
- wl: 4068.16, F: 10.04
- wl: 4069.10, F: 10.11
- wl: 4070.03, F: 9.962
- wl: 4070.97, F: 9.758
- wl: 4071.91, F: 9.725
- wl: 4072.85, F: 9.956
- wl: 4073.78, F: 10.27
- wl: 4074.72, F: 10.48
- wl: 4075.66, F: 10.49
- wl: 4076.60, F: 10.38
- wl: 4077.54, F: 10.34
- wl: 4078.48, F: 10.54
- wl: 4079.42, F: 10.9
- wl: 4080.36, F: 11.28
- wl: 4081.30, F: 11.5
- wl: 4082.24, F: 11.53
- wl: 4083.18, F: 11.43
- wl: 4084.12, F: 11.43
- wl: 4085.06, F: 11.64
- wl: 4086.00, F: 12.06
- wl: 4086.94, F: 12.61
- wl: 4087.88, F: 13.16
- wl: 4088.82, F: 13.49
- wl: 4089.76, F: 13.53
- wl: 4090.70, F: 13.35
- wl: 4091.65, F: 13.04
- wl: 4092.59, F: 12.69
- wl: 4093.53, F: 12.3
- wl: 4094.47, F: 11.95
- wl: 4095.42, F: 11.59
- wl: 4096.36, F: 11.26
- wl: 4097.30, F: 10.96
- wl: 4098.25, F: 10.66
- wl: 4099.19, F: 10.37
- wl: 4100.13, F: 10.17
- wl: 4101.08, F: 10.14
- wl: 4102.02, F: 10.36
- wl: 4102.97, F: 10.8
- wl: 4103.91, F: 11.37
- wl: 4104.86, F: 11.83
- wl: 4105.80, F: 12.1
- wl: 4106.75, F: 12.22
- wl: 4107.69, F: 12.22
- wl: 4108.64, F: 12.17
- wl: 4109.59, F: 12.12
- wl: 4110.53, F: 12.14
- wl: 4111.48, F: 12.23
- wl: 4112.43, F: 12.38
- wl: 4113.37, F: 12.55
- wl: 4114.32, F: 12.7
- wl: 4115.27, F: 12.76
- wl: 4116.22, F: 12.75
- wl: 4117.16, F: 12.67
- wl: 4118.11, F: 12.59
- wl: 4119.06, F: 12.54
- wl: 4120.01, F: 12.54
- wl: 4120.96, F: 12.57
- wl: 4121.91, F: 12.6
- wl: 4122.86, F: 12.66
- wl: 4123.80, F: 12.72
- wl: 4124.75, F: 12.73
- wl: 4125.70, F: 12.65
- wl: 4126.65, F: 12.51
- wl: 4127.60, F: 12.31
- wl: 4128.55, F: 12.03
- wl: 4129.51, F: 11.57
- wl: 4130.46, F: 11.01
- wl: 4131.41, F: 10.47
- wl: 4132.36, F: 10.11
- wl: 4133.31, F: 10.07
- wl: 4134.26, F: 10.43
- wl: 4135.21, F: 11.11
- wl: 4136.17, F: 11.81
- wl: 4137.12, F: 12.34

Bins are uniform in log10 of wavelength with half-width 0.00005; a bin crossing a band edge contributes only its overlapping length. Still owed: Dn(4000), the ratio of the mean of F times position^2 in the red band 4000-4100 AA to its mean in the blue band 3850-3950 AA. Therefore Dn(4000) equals 2.1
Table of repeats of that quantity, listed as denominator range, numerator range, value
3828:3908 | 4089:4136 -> 2.47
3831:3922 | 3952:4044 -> 1.64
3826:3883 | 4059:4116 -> 2.55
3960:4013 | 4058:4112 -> 1.43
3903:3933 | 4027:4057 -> 1.83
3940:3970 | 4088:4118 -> 2.43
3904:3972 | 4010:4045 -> 2.18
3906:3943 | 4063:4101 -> 2.27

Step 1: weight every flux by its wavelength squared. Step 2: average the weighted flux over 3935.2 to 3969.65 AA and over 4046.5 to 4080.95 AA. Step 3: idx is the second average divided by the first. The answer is 2.15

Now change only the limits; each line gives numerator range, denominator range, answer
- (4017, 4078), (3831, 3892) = 2.19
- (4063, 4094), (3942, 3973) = 2.24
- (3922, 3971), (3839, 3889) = 0.86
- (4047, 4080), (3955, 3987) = 1.78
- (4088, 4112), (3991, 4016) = 1.17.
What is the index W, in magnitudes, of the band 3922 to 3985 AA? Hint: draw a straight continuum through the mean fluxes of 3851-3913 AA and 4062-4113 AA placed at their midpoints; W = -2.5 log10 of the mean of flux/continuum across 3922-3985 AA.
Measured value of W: 0.47 mag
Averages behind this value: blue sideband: 6.13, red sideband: 11.1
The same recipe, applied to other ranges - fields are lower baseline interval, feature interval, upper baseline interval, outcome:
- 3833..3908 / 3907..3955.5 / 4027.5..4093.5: 0.28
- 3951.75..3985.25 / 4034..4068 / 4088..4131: -0.08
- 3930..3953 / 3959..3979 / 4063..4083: 0.21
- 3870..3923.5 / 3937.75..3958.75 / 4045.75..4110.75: 0.30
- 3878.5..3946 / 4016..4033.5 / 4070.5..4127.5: -0.20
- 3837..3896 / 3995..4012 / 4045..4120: -0.16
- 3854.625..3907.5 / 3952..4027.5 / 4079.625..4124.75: 0.05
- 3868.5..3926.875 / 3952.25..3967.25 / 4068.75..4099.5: 0.41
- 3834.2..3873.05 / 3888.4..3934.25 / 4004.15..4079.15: 0.10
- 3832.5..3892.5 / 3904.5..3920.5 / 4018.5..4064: -0.12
